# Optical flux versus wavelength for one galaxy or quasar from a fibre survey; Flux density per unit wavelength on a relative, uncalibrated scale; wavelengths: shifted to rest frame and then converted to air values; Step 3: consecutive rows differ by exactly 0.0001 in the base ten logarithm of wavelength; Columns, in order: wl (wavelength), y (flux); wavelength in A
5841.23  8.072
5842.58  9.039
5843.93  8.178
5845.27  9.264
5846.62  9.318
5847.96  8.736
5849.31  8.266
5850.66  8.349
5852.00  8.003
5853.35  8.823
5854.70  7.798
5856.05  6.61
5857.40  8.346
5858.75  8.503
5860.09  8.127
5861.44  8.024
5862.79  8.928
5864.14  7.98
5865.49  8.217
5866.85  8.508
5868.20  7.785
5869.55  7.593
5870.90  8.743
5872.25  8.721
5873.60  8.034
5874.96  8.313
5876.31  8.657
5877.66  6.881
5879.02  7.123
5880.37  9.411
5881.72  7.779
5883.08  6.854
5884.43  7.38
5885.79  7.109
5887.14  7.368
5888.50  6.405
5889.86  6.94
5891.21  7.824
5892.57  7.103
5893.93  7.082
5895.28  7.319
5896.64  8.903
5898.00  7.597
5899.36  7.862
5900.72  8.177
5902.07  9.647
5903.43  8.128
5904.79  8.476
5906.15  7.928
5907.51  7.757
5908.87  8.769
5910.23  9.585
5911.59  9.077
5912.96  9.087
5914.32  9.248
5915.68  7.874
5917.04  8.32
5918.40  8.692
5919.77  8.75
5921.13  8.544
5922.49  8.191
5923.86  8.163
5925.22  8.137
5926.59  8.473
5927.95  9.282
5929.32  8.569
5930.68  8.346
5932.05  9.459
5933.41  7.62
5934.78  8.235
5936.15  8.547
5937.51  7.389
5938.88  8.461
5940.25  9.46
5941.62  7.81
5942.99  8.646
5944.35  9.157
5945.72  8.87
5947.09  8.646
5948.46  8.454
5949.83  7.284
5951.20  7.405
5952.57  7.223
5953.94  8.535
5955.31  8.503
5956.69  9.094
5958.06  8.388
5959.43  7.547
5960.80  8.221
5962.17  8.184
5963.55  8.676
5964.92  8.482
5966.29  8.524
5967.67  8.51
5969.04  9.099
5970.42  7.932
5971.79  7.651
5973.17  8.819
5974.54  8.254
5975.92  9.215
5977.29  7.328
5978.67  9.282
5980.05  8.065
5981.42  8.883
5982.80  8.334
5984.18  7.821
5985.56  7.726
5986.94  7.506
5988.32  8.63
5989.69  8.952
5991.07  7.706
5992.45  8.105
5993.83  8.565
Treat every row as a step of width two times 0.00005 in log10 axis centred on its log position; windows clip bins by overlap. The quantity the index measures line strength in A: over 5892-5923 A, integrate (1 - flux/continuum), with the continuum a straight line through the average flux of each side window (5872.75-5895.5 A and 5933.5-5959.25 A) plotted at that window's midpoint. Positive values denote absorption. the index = -2.1 A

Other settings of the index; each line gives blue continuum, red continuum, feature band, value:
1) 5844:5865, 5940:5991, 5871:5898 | 2.2 A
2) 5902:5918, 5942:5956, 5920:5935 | 0.0 A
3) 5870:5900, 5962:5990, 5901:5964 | -3.2 A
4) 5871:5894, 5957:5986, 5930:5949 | -1.0 A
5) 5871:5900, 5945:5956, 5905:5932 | -2.4 A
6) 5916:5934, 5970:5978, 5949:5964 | 0.4 A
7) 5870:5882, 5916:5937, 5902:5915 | -0.6 A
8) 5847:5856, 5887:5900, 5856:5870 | -0.2 A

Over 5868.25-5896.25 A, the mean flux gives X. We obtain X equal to 7.65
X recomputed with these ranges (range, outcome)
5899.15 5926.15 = 8.53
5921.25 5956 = 8.36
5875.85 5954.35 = 8.17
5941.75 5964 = 8.29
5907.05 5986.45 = 8.42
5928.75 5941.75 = 8.41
